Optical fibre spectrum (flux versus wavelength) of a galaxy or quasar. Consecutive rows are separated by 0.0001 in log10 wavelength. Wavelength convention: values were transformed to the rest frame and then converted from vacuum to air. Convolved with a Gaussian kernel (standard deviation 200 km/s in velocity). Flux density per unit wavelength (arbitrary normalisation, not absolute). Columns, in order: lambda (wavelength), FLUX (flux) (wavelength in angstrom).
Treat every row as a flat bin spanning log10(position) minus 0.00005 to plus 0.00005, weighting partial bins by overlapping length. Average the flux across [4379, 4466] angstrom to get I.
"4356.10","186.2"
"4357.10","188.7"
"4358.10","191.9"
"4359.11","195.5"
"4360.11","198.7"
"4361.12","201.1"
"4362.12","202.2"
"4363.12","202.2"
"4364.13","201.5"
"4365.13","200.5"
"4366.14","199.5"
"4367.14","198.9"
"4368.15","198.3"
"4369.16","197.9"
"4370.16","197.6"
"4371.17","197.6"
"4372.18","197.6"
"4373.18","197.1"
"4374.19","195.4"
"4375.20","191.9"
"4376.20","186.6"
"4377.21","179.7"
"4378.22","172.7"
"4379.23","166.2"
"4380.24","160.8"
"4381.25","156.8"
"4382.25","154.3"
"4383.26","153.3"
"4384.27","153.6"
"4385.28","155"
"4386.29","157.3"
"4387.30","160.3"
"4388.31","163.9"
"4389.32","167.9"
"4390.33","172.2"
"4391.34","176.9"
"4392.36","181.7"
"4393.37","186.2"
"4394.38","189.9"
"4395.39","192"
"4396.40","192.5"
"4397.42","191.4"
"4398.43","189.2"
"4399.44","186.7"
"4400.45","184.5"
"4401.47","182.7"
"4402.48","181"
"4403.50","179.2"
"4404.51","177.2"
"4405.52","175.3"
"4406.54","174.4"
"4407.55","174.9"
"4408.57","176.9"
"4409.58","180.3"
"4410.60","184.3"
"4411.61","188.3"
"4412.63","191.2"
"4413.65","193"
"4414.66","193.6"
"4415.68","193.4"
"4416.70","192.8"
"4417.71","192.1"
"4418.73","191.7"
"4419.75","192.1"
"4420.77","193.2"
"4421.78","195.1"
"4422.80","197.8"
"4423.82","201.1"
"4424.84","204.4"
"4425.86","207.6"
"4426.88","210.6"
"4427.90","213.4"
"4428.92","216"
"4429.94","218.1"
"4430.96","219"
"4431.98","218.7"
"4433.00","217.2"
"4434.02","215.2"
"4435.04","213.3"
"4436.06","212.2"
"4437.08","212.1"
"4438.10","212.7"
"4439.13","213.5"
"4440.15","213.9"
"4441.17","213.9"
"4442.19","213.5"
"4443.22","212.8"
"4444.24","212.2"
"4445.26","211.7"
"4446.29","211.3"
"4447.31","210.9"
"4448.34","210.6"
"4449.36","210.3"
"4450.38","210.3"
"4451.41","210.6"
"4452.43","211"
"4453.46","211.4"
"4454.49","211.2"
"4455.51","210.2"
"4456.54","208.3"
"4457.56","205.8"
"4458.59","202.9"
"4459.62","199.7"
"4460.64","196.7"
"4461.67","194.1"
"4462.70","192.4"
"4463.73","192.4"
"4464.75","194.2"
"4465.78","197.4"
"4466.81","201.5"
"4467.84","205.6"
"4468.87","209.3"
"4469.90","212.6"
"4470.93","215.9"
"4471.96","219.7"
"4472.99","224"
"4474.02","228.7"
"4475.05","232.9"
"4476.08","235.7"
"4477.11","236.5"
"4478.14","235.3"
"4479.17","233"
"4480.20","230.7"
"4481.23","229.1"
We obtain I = 194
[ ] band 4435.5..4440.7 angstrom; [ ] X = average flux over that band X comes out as 213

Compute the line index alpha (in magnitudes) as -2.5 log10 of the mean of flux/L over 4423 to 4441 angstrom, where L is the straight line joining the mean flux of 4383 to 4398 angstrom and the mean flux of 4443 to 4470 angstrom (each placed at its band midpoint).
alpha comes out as -0.10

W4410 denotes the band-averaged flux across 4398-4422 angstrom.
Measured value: 186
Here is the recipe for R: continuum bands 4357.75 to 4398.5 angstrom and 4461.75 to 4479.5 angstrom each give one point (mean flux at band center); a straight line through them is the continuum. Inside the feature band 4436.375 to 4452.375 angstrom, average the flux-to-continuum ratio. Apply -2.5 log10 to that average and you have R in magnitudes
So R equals -0.03 mag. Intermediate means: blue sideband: 183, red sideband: 215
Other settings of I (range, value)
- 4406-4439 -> 200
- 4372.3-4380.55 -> 183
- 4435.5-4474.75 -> 209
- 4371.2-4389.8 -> 171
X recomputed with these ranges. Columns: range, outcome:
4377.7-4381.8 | 164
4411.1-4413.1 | 190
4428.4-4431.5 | 218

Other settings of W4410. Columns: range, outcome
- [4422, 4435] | 211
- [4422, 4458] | 211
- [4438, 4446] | 213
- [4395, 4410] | 183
